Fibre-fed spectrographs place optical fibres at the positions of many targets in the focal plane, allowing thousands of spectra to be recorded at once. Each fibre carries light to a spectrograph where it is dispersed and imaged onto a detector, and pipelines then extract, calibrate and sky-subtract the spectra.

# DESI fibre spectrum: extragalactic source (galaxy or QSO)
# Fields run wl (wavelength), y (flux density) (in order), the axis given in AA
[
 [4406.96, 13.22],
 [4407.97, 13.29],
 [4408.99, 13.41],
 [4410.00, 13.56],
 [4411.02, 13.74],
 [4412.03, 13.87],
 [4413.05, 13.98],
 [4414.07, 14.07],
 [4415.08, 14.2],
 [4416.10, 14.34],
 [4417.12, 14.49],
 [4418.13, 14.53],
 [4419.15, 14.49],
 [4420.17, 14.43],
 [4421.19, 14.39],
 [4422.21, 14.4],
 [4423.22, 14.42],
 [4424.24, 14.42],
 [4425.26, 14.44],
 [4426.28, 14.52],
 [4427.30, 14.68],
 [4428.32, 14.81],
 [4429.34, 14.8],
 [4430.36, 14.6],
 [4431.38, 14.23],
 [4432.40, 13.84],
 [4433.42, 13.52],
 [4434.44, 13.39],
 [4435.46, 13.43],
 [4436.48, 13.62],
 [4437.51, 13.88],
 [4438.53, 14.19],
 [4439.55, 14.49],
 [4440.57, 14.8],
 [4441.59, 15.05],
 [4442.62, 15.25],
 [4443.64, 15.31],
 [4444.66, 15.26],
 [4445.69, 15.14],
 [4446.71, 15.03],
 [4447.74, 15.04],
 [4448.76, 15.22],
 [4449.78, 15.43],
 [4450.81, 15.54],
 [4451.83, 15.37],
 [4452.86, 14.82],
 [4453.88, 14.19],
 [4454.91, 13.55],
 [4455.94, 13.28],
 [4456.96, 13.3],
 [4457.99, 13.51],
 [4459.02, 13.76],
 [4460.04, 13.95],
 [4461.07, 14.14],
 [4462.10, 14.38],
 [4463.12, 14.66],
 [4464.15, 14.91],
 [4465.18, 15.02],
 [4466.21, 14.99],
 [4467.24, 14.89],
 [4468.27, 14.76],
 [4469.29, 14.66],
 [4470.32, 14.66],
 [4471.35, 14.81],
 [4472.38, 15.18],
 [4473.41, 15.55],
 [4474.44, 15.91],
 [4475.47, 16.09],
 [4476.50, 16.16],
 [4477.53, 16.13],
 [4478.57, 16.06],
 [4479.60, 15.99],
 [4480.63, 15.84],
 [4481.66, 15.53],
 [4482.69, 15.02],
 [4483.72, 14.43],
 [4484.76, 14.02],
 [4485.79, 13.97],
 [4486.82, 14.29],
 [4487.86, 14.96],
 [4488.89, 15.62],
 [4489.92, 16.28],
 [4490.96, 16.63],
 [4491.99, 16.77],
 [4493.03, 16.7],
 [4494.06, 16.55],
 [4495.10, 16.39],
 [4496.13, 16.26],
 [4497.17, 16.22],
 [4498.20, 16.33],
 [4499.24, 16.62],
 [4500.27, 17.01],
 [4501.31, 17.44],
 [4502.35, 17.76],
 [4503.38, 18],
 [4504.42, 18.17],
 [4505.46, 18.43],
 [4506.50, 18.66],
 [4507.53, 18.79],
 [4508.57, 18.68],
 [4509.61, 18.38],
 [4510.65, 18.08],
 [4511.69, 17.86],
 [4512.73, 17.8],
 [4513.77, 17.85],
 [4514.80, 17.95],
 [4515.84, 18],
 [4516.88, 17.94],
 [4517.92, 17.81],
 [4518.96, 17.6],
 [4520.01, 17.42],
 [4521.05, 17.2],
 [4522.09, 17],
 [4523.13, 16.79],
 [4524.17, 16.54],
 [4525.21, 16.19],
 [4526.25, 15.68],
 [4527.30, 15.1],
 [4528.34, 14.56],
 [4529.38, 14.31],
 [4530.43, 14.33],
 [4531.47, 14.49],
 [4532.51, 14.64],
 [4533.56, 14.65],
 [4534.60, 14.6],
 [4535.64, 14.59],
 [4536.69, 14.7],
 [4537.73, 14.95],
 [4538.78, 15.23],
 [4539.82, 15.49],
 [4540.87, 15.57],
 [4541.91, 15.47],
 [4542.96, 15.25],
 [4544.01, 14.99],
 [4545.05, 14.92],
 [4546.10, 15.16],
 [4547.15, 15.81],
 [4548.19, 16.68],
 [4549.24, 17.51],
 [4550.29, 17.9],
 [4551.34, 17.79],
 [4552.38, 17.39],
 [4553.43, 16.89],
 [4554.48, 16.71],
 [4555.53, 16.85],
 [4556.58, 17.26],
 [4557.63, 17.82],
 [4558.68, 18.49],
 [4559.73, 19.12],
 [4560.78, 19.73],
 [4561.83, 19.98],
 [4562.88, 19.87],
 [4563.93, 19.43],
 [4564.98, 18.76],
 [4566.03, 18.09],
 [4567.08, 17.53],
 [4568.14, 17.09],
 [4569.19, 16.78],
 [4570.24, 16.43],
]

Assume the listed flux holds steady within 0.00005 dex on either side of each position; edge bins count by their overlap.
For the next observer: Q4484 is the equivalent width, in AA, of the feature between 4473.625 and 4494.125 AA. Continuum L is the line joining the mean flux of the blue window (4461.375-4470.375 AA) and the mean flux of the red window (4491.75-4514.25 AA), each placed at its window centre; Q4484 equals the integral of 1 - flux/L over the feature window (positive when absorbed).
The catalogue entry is 0.58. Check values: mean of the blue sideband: 14.8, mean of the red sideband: 17.5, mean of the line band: 15.6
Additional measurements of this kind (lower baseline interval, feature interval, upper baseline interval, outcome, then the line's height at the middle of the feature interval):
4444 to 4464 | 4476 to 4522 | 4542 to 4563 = -3.1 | 15.8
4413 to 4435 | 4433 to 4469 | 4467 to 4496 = 0.9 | 14.9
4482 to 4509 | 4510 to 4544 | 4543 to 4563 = 1.7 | 17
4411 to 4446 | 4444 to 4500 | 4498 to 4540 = 1.1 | 15.5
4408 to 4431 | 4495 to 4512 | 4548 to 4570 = -1.1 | 16.5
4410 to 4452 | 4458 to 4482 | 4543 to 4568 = 0.5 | 15.4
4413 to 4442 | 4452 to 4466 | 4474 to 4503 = 0.9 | 15.2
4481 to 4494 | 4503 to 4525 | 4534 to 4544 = -3.7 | 15.2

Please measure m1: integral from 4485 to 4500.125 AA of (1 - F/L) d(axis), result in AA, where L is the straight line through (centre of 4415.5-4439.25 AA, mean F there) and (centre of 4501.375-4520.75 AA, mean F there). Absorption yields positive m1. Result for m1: 1.10 AA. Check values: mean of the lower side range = 14.3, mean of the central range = 16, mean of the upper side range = 18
